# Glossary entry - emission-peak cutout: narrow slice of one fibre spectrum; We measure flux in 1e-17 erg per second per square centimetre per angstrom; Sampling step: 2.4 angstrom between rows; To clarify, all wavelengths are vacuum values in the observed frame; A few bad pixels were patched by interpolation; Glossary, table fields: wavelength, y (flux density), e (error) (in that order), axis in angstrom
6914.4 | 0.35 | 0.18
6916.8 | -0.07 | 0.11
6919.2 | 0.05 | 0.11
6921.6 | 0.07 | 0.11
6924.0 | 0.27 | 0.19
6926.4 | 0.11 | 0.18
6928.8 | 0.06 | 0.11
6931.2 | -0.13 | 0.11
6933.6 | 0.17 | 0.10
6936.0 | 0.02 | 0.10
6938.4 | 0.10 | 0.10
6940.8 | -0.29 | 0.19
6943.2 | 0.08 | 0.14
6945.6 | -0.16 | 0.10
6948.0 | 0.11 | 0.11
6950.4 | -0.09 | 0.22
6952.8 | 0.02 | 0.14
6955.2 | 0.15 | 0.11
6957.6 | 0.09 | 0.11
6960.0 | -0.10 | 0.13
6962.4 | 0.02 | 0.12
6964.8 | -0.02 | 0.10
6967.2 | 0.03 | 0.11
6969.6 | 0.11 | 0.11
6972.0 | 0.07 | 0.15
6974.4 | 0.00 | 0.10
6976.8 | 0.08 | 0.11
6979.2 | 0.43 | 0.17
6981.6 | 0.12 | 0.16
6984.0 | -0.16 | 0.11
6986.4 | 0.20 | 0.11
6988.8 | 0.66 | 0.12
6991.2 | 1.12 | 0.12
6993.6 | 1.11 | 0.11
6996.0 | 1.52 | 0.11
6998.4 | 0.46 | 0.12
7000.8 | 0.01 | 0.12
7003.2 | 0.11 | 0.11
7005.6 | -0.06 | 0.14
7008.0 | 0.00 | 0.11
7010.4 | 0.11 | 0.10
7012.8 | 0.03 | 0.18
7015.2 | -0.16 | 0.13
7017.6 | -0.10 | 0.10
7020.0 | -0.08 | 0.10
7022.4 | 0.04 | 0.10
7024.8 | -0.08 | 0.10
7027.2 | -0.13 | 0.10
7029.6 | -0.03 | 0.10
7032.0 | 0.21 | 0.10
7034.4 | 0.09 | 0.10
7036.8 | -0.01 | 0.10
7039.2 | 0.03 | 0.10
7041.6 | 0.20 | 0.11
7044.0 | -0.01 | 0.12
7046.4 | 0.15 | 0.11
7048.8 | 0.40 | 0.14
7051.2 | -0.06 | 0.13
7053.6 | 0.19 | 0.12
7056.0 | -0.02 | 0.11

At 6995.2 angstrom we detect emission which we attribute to [O II] 3727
